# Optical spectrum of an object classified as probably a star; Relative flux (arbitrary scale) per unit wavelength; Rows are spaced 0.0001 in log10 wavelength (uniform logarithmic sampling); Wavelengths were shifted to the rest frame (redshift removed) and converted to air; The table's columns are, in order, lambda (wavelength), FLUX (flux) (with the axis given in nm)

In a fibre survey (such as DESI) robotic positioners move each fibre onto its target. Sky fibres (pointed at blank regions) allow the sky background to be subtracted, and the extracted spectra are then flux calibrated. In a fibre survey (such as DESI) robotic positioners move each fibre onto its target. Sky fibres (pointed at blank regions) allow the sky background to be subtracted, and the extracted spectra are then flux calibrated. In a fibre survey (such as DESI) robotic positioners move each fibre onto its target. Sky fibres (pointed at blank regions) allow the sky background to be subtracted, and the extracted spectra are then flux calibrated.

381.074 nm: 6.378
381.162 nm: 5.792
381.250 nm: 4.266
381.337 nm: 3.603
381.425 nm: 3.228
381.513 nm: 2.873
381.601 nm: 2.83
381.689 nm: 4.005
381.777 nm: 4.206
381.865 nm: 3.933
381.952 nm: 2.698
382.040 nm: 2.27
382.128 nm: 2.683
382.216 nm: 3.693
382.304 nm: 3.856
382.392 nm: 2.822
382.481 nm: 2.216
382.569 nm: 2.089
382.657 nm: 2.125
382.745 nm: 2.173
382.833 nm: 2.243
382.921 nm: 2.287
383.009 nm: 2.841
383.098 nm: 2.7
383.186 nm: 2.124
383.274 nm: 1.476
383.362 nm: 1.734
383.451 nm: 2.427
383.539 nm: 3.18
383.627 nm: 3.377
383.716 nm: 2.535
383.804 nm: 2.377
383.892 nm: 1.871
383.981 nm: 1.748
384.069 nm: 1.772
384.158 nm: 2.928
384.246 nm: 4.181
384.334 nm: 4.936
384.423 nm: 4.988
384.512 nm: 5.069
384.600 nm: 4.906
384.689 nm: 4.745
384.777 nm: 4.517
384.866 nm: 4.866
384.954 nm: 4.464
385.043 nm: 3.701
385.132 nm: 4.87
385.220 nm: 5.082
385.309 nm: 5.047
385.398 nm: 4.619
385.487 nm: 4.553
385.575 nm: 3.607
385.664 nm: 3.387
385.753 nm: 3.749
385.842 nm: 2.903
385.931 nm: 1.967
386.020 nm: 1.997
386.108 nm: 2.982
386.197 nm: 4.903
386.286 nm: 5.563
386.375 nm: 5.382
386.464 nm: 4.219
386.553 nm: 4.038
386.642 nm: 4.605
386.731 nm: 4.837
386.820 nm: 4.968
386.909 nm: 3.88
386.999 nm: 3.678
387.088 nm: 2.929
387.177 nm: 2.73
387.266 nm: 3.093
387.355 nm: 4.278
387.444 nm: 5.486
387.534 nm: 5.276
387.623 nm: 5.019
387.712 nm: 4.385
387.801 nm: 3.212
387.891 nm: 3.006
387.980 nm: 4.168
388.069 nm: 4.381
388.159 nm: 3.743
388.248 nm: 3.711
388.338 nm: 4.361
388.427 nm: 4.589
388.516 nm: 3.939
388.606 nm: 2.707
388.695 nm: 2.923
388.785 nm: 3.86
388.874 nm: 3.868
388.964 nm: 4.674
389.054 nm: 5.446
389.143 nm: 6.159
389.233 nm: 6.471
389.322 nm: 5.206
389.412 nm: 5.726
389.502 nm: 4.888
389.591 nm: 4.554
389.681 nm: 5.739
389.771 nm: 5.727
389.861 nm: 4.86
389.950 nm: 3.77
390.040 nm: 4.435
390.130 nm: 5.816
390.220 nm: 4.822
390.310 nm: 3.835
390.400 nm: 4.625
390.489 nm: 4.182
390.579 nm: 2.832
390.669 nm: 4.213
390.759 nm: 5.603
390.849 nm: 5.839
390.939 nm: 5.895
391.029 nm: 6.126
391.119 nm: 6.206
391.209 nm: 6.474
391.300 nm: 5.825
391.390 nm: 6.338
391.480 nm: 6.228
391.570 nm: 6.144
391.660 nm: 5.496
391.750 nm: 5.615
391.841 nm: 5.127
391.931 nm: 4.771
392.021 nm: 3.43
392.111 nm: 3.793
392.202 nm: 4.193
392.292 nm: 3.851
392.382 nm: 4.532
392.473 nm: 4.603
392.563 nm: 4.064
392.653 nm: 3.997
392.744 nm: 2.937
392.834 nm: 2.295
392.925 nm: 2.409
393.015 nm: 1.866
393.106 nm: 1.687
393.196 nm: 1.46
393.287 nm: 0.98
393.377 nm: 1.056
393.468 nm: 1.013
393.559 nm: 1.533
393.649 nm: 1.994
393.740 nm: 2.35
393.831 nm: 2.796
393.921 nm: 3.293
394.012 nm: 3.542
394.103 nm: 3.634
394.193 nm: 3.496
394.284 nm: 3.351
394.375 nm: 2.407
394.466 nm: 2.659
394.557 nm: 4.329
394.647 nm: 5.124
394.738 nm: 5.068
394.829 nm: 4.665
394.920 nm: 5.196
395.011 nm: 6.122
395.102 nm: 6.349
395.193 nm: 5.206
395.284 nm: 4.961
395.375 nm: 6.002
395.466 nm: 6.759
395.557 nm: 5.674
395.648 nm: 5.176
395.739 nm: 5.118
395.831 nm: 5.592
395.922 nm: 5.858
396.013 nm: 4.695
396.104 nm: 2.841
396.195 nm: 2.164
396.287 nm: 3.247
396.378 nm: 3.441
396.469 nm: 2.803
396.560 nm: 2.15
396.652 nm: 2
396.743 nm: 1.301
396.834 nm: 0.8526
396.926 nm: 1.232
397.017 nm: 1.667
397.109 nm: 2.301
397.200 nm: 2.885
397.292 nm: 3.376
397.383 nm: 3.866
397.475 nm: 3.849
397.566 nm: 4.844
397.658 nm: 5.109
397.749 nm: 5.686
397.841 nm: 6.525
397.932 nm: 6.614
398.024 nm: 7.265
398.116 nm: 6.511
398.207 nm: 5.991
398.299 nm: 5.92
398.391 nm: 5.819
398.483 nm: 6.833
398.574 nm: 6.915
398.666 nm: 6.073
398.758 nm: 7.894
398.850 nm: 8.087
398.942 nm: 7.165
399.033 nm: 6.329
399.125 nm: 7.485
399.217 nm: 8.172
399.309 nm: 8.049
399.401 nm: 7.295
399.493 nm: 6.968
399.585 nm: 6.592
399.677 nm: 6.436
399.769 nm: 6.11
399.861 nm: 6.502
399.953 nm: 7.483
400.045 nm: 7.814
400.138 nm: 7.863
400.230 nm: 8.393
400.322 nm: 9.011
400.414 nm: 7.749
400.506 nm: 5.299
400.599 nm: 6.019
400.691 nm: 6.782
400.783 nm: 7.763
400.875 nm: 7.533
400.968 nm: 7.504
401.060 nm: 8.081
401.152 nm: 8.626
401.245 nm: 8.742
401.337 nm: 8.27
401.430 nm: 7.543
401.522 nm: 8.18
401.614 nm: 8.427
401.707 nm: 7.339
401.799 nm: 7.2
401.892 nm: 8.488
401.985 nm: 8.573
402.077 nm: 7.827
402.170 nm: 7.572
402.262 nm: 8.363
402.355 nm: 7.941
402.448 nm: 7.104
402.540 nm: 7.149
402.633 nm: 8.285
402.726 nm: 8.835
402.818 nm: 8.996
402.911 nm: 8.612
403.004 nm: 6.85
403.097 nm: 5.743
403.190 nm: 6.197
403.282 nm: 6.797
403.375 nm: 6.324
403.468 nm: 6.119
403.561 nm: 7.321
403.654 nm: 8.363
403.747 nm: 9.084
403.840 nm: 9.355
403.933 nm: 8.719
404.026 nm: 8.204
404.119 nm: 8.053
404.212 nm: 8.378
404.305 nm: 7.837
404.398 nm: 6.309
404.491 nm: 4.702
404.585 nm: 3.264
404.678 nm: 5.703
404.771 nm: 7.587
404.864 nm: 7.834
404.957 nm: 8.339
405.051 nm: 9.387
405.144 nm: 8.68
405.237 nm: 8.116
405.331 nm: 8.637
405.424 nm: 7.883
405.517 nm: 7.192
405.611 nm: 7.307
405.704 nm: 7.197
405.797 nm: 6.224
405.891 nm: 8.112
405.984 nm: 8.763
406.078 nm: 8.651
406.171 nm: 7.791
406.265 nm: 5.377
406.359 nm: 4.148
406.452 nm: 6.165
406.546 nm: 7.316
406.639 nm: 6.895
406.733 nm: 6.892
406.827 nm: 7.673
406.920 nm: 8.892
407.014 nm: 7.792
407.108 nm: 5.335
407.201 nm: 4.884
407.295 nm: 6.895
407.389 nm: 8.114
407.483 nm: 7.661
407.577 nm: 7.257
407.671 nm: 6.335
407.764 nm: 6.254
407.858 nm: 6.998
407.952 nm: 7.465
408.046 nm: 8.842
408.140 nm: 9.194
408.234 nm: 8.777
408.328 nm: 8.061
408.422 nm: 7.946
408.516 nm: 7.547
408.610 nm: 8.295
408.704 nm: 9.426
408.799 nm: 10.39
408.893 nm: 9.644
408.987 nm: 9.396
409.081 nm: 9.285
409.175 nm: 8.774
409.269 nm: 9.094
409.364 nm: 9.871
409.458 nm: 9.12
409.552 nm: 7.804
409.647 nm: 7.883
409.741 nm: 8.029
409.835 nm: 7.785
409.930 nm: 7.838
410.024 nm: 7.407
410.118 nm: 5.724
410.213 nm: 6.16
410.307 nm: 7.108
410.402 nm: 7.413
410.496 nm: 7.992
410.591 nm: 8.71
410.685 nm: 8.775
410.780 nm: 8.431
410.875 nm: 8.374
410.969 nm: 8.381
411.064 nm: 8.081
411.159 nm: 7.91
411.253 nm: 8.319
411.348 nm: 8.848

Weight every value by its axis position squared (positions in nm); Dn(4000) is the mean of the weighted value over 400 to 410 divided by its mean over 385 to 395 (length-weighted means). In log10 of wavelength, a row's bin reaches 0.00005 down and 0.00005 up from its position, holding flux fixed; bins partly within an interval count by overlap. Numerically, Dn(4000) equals 2.01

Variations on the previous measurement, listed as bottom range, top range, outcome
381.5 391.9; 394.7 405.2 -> 1.68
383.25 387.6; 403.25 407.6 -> 2.11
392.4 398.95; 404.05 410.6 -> 1.98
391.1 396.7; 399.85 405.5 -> 2.00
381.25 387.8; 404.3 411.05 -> 2.42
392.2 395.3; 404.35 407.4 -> 2.23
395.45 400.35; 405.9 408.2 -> 1.39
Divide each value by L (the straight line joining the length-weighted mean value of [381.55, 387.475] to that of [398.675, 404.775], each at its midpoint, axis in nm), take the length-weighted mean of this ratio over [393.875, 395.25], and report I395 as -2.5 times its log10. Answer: 0.33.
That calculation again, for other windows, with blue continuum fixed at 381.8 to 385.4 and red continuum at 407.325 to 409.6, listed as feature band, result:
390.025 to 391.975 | -0.11 mag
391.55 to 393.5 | 0.43 mag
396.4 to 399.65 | 0.21 mag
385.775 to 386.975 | -0.04 mag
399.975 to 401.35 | -0.14 mag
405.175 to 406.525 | 0.08 mag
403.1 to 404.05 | -0.02 mag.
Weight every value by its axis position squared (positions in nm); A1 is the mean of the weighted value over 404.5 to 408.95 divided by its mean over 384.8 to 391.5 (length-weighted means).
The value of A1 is 1.8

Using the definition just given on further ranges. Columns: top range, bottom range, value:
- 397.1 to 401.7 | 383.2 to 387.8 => 1.90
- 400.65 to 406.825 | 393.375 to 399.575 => 1.68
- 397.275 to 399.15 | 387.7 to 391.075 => 1.40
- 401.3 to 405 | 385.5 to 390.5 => 1.90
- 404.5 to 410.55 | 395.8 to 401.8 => 1.34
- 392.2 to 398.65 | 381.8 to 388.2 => 1.16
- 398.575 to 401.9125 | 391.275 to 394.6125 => 2.23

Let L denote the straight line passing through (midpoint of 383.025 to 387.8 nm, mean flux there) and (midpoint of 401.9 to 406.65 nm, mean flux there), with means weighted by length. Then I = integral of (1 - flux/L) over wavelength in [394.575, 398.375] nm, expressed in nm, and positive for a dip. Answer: 0.95 nm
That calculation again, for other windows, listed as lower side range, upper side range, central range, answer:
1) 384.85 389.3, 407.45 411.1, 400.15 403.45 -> -0.41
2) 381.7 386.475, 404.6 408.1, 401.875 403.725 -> -0.26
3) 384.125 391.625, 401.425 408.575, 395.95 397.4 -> 0.83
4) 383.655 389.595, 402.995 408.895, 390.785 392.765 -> -0.05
